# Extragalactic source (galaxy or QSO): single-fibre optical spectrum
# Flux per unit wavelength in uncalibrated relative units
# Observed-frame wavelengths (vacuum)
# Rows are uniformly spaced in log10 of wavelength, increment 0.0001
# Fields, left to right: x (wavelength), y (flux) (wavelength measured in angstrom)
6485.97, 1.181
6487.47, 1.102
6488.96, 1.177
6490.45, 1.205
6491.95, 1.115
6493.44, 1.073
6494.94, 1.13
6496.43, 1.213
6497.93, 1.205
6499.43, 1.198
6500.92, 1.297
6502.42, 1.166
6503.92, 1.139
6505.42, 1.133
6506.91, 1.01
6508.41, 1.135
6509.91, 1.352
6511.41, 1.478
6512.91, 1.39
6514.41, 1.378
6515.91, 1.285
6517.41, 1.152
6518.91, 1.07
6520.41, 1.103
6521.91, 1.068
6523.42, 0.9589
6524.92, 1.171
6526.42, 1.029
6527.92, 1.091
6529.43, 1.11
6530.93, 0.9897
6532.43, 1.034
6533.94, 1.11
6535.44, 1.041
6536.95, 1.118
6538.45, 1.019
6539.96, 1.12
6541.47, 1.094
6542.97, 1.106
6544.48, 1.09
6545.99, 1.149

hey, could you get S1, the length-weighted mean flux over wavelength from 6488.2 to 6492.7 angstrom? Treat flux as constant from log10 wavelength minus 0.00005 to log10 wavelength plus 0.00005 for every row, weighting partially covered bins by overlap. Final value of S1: 1.17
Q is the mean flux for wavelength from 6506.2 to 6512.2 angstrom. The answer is 1.25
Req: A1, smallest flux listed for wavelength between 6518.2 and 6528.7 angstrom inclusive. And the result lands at 0.9589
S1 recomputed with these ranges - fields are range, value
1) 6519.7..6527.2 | 1.07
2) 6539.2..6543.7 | 1.11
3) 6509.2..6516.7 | 1.38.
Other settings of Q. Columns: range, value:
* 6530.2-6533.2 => 1.01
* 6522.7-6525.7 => 1.07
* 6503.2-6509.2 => 1.11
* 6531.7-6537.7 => 1.08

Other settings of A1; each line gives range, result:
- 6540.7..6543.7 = 1.094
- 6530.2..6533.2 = 0.9897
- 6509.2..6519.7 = 1.07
